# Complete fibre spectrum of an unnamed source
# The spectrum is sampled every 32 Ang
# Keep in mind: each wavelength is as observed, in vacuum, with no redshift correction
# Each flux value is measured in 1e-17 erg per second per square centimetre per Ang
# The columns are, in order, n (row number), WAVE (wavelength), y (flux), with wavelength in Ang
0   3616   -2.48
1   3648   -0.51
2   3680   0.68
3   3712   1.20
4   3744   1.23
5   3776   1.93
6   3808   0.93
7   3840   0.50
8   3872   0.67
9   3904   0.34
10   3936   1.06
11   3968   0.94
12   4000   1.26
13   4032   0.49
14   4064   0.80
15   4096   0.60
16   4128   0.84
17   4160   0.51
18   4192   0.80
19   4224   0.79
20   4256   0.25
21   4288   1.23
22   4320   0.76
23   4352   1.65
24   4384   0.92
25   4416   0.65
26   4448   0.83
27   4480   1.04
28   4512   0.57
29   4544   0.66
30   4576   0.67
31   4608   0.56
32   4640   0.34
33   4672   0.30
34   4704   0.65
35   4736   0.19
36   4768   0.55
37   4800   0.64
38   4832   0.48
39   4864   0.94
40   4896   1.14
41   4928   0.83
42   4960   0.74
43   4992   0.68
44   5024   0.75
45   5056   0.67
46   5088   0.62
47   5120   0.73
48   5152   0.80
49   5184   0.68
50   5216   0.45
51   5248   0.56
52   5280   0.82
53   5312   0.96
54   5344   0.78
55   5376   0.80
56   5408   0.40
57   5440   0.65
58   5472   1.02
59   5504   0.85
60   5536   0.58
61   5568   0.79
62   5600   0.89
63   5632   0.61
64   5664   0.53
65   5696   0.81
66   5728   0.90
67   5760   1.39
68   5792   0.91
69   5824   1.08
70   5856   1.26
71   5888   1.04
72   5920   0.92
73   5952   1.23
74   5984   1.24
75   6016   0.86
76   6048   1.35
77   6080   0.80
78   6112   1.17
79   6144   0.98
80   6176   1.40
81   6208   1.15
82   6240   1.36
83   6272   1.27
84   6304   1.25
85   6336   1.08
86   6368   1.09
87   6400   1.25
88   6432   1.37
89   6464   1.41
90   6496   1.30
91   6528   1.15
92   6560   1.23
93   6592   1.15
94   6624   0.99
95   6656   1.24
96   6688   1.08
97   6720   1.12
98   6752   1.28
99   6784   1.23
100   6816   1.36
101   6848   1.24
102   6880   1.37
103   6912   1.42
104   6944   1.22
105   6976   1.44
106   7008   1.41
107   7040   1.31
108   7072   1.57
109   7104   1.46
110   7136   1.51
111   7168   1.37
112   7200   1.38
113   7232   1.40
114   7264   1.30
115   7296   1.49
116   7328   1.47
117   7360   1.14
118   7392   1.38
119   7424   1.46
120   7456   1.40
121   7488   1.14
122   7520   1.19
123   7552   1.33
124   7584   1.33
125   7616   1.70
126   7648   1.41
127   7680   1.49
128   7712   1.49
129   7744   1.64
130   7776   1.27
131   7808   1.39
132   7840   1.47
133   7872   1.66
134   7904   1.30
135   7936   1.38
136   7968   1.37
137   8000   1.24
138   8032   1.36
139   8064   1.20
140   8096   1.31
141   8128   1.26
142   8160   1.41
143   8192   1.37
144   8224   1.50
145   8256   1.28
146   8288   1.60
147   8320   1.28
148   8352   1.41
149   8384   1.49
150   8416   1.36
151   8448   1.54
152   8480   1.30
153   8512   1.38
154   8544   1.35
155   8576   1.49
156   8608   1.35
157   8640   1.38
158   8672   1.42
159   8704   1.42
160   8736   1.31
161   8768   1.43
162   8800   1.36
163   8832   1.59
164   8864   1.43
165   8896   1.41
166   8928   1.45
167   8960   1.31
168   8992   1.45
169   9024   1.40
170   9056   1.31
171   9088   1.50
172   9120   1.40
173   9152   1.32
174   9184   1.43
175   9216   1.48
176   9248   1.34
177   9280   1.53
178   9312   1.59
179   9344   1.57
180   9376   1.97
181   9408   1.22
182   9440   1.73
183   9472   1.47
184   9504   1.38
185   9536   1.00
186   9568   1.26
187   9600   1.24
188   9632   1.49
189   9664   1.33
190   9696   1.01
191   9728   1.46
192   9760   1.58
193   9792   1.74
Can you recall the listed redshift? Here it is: 0.544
